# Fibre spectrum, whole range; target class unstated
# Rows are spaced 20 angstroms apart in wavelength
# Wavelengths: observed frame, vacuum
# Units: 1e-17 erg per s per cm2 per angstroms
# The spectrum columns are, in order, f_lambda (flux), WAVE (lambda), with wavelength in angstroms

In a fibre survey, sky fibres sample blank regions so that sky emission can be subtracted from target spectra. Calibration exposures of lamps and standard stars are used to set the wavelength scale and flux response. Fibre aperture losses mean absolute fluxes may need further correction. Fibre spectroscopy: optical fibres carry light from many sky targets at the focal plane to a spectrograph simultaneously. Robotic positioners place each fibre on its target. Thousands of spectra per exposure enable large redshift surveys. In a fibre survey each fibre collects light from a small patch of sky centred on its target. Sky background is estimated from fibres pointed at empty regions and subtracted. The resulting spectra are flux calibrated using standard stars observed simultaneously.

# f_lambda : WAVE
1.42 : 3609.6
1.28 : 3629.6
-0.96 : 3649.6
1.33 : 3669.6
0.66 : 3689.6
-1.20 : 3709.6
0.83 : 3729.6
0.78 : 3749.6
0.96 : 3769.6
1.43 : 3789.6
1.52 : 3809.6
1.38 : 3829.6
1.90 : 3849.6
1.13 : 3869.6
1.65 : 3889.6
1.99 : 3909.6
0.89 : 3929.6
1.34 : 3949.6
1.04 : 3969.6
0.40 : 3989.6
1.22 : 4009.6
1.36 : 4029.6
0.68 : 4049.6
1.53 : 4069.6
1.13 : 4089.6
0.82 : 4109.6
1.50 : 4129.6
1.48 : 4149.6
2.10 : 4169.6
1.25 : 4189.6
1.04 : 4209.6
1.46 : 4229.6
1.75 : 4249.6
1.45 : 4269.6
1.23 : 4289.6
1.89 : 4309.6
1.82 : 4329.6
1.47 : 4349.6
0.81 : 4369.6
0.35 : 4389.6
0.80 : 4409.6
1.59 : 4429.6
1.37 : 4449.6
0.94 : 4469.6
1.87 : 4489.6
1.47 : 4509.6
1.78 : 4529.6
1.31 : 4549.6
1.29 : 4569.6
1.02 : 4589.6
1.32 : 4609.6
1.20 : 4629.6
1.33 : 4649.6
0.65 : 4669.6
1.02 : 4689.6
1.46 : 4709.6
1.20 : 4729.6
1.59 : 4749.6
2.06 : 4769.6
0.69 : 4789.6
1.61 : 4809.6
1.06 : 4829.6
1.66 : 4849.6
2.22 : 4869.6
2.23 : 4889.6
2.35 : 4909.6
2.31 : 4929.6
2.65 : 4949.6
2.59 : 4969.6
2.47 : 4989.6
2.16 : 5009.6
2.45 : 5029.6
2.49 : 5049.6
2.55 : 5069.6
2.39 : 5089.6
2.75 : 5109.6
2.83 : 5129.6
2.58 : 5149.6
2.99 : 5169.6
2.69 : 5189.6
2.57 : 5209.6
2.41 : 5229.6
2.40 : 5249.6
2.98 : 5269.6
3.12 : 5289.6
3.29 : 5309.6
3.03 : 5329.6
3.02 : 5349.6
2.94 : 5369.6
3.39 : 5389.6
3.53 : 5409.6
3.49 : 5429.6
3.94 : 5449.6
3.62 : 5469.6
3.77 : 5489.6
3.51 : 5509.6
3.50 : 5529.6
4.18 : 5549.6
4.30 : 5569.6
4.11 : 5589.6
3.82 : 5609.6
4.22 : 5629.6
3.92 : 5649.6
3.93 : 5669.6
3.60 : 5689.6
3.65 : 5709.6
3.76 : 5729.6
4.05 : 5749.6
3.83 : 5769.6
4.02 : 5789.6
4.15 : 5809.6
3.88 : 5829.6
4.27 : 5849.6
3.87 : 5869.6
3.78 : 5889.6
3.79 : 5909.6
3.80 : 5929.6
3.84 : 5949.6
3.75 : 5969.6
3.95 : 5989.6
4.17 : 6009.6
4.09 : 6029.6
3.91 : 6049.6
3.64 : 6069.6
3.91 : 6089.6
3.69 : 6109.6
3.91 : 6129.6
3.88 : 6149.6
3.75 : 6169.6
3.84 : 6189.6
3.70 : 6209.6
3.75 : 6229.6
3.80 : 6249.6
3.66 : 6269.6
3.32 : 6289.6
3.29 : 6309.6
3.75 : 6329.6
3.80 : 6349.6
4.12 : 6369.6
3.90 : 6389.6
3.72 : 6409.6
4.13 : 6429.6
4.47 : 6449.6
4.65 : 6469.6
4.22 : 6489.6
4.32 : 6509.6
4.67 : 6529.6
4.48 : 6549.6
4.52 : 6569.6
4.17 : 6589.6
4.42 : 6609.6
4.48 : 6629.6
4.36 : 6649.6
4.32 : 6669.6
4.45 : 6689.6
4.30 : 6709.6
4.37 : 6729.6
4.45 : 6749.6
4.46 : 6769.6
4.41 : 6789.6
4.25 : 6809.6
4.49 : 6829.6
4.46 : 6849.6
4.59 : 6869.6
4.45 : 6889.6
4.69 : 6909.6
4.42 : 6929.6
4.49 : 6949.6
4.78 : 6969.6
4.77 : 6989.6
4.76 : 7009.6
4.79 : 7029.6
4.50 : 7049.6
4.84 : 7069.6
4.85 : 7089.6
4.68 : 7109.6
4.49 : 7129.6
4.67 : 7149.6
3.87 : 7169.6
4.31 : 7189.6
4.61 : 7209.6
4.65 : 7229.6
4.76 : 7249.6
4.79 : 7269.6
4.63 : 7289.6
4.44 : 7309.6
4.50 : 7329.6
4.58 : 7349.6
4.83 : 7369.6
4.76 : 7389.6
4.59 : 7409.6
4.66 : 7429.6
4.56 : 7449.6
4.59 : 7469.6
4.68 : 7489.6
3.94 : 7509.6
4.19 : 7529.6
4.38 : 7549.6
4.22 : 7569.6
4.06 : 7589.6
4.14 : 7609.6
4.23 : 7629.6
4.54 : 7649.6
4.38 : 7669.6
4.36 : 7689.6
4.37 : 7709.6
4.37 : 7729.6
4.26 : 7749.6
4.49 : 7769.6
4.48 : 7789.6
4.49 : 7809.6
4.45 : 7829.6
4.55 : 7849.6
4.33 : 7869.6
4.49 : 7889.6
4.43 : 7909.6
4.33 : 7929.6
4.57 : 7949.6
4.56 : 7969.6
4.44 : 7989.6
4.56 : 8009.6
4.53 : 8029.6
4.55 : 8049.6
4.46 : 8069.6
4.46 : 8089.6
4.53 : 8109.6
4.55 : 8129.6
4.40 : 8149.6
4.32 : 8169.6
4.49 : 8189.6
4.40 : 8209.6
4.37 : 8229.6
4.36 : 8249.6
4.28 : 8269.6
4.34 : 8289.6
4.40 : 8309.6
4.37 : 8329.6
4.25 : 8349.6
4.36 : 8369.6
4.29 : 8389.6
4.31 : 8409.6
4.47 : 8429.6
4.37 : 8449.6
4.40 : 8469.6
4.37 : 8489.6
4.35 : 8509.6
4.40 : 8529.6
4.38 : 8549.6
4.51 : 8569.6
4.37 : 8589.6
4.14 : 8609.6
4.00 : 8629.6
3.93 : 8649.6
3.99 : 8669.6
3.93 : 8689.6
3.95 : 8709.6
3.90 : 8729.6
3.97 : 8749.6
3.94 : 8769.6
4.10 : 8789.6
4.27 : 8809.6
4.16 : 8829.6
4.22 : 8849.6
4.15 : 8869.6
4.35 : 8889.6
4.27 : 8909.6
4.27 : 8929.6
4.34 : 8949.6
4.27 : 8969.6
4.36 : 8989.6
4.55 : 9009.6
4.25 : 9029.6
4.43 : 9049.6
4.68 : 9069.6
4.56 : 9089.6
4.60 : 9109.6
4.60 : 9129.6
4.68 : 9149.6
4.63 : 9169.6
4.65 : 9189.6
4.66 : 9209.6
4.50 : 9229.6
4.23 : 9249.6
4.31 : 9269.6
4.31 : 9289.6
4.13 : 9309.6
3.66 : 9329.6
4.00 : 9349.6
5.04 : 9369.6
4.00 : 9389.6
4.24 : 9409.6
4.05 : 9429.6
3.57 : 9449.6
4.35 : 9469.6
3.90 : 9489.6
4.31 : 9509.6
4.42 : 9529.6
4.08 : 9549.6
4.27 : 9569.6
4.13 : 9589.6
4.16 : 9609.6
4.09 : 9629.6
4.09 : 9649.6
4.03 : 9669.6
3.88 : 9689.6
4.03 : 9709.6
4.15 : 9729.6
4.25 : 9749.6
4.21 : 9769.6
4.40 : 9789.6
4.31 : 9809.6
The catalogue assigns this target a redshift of 0.217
